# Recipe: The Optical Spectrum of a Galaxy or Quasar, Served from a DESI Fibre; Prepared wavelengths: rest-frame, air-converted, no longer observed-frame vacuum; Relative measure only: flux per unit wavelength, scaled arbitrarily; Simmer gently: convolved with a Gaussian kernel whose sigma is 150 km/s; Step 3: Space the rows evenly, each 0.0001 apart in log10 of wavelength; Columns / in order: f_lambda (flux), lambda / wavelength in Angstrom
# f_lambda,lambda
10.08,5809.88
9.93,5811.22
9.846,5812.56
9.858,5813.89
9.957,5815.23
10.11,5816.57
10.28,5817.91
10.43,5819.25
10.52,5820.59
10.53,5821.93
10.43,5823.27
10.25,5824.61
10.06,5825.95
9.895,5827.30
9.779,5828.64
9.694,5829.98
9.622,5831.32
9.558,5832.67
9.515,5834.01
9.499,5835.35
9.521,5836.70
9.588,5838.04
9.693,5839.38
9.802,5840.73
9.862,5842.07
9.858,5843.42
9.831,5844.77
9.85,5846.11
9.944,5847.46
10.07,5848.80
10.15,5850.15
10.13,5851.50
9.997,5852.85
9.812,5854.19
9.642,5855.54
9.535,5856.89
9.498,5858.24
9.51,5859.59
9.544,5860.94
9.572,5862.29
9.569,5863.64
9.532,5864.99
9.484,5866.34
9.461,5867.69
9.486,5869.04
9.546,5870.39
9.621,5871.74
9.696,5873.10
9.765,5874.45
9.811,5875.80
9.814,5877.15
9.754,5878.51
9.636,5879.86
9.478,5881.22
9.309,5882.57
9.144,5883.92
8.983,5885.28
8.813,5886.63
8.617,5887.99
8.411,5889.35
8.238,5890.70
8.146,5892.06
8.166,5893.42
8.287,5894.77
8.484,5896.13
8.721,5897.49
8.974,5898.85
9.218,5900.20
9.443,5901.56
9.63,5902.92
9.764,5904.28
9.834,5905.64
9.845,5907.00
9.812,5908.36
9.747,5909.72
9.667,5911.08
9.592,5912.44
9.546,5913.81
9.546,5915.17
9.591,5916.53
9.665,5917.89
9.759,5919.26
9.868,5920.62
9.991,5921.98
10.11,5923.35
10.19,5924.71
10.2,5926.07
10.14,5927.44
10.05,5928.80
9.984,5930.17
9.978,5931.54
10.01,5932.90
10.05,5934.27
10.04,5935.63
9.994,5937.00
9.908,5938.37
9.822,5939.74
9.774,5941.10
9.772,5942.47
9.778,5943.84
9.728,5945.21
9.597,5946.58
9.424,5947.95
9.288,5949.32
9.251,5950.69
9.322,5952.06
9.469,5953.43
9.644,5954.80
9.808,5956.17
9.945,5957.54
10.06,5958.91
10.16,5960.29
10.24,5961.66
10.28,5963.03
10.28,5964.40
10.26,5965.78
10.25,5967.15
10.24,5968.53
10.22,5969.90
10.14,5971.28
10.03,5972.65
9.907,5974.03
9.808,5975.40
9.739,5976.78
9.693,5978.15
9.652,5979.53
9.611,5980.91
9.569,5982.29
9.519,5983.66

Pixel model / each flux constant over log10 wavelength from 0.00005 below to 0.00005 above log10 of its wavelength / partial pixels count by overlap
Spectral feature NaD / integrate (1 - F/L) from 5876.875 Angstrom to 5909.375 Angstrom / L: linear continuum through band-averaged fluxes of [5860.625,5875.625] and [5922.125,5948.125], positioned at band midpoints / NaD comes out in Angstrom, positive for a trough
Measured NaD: 2.0 Angstrom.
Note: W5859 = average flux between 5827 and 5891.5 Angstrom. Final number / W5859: 9.56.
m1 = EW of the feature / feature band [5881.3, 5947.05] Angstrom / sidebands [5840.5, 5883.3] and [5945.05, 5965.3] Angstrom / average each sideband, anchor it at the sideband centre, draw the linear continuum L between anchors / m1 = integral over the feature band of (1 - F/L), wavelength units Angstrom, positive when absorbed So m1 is 1.64 Angstrom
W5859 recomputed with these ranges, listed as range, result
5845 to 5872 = 9.7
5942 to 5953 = 9.51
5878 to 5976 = 9.62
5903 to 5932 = 9.84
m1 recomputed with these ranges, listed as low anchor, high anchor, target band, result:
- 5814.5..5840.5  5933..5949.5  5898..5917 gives 0.5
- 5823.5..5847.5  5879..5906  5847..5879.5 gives -1.1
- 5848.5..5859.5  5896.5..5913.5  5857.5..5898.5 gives 2.0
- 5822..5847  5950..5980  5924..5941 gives -0.2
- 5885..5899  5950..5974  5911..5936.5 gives -2.0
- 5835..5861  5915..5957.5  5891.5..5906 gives 1.2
